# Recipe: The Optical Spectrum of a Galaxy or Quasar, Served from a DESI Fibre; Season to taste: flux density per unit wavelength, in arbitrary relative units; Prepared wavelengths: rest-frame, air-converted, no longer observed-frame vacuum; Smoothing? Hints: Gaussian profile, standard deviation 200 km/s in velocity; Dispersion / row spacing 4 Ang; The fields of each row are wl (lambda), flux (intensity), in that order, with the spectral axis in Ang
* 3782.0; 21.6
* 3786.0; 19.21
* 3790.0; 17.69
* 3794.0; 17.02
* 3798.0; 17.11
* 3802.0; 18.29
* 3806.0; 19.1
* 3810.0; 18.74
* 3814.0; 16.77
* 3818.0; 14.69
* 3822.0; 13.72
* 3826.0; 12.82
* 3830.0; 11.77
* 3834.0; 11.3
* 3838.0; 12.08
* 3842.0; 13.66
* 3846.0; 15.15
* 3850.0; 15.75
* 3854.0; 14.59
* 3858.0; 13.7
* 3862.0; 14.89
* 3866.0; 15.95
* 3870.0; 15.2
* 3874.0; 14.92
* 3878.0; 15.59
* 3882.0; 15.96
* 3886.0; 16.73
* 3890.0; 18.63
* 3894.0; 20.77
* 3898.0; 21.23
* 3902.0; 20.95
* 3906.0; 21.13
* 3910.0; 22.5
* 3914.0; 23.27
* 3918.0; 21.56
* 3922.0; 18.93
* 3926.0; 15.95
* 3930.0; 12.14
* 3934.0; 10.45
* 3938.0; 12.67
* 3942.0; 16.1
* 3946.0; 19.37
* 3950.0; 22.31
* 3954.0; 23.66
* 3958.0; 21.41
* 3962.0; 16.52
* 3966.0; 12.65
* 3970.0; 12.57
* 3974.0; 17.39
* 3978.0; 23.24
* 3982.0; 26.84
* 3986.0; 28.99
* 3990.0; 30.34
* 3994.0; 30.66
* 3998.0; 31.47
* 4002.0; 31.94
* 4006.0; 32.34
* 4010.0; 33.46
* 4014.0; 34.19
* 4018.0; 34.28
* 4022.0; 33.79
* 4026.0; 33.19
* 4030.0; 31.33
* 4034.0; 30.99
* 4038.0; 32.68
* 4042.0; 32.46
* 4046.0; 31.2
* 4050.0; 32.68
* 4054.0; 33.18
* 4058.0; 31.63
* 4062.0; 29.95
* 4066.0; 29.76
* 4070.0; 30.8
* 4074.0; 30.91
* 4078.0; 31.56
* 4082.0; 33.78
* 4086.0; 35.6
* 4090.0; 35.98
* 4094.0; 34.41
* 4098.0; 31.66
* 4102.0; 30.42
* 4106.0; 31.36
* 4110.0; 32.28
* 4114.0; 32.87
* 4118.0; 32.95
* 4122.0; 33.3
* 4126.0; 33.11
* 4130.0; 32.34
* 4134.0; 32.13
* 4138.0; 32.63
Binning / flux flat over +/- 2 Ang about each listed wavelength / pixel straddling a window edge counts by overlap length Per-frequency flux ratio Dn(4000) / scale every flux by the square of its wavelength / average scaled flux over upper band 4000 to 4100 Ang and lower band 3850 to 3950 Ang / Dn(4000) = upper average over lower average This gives 2.0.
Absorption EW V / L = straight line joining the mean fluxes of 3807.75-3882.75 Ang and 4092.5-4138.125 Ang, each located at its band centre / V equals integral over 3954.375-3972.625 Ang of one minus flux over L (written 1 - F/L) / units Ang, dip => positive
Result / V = 4.7 Ang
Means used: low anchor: 14.6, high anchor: 32.4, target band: 16.5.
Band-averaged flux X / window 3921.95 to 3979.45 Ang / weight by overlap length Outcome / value 16.9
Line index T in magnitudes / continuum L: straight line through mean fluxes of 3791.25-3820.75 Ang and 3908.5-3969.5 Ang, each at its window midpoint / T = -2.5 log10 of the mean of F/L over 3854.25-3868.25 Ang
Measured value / 0.18 mag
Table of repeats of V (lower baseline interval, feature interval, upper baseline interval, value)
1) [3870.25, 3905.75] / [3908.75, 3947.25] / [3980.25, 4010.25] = 9.1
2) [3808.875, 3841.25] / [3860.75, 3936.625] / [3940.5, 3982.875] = -4.8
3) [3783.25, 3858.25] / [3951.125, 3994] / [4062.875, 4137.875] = 5.2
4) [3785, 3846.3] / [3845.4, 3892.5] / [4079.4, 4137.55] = 7.7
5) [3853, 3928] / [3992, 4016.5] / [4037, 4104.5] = -4.8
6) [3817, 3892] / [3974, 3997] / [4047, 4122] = -2.3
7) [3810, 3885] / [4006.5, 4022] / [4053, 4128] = -4.1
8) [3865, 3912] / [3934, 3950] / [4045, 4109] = 4.5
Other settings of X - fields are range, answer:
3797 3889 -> 15.2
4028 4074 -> 31.5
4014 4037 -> 32.8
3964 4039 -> 28.5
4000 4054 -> 32.7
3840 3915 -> 17.3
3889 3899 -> 20.3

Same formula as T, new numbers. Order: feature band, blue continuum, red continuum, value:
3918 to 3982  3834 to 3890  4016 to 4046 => 0.35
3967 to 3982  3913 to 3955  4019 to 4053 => 0.26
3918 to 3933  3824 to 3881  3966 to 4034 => 0.30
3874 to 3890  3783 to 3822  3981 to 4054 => 0.37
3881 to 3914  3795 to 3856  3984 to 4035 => 0.09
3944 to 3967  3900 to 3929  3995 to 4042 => 0.27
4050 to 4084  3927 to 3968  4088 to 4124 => -0.10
